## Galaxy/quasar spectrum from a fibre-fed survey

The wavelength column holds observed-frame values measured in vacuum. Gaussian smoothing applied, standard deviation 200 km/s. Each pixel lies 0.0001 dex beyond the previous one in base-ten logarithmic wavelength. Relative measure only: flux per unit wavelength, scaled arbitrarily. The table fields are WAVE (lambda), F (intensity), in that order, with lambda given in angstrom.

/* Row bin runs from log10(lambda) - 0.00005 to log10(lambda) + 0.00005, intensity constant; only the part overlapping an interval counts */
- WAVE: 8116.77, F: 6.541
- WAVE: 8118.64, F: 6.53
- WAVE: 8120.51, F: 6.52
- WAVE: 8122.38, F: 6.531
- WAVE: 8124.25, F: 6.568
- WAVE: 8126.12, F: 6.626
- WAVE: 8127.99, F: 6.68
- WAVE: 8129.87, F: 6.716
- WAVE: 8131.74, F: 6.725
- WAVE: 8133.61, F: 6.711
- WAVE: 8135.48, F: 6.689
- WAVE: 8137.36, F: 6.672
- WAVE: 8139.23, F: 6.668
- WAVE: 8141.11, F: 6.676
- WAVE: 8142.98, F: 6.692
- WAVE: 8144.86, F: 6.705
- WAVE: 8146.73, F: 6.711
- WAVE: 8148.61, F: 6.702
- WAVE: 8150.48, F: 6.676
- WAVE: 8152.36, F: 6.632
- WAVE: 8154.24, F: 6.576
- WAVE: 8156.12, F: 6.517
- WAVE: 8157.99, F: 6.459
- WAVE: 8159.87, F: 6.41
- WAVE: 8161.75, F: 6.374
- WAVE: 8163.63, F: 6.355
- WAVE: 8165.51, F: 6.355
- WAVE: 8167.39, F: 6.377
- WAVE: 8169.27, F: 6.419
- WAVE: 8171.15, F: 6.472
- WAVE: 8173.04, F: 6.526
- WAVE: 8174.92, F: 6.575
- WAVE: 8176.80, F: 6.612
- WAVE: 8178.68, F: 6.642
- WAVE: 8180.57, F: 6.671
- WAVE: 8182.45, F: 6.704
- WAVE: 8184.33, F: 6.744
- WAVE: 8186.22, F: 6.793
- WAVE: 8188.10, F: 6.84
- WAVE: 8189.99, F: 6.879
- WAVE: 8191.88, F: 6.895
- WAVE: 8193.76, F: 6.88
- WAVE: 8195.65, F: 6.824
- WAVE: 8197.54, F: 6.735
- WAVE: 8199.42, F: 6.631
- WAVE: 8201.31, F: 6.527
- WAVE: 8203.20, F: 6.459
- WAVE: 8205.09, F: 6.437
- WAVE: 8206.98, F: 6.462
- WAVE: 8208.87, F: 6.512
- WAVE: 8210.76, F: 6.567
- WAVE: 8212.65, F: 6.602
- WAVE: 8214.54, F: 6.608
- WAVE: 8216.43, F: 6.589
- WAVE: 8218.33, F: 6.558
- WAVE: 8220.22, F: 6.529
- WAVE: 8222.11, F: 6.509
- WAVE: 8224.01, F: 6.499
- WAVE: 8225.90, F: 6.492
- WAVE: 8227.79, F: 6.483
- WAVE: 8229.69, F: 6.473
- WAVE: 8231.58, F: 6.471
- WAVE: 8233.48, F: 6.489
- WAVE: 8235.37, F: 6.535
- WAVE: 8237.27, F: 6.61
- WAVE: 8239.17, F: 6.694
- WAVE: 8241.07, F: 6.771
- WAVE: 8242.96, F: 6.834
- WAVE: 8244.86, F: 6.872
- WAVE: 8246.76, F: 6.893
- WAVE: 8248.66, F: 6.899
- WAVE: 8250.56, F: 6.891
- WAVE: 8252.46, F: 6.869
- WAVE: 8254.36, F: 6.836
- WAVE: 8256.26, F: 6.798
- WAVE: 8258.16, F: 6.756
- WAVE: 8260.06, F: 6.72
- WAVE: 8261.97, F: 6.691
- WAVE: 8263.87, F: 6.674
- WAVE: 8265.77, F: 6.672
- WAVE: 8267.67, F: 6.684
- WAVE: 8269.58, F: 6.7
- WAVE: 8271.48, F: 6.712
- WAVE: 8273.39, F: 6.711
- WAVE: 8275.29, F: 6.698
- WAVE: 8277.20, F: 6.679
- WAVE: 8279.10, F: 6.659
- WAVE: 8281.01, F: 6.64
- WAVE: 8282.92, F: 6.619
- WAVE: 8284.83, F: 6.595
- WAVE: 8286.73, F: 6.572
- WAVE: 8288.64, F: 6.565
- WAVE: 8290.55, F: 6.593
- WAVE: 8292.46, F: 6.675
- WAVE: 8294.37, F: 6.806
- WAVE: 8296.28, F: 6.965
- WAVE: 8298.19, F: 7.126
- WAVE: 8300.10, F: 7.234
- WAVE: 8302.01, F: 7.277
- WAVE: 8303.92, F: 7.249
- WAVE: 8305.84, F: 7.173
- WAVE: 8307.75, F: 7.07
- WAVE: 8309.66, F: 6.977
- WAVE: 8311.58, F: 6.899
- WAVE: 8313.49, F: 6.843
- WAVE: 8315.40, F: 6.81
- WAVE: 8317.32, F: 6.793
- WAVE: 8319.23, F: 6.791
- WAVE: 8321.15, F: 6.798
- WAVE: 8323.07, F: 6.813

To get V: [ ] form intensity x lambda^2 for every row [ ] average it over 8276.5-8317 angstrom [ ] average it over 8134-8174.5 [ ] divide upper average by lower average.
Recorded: 1.1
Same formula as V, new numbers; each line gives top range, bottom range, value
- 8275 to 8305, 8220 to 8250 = 1.04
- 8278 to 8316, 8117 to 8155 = 1.07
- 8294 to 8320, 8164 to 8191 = 1.09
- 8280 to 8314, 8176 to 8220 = 1.06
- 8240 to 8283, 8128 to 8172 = 1.05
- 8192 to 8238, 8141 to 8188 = 1.01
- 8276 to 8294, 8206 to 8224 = 1.03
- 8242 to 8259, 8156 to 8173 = 1.09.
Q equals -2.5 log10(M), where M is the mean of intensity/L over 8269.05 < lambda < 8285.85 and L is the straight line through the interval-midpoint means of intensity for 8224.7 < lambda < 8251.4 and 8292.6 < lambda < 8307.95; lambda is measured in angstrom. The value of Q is 0.043 mag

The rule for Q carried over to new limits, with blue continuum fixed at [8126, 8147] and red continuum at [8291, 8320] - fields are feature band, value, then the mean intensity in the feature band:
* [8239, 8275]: 0.02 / 6.77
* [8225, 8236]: 0.06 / 6.49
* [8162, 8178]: 0.05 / 6.46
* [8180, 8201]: 0.00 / 6.78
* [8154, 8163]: 0.04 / 6.46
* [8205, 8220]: 0.04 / 6.55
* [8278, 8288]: 0.05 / 6.62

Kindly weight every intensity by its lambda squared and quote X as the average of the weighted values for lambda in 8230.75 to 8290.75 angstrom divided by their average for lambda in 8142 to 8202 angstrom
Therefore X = 1.03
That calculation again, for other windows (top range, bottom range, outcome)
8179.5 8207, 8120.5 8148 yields 1.02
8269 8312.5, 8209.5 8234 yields 1.06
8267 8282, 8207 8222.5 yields 1.03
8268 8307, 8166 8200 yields 1.05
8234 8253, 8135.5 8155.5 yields 1.04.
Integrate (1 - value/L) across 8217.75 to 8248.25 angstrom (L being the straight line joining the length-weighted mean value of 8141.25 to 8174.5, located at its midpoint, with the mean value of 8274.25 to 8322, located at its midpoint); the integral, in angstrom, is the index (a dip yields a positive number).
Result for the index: 0.39 angstrom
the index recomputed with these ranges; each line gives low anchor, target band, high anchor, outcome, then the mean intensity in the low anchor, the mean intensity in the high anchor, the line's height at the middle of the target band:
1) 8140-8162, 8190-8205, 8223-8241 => -0.3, 6.6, 6.54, 6.56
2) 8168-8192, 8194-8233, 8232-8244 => 0.6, 6.66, 6.65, 6.65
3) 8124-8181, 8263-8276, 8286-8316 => 0.3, 6.59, 6.93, 6.86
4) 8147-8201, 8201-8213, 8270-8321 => 0.3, 6.62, 6.83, 6.68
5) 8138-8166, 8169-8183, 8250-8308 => 0.1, 6.57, 6.8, 6.62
